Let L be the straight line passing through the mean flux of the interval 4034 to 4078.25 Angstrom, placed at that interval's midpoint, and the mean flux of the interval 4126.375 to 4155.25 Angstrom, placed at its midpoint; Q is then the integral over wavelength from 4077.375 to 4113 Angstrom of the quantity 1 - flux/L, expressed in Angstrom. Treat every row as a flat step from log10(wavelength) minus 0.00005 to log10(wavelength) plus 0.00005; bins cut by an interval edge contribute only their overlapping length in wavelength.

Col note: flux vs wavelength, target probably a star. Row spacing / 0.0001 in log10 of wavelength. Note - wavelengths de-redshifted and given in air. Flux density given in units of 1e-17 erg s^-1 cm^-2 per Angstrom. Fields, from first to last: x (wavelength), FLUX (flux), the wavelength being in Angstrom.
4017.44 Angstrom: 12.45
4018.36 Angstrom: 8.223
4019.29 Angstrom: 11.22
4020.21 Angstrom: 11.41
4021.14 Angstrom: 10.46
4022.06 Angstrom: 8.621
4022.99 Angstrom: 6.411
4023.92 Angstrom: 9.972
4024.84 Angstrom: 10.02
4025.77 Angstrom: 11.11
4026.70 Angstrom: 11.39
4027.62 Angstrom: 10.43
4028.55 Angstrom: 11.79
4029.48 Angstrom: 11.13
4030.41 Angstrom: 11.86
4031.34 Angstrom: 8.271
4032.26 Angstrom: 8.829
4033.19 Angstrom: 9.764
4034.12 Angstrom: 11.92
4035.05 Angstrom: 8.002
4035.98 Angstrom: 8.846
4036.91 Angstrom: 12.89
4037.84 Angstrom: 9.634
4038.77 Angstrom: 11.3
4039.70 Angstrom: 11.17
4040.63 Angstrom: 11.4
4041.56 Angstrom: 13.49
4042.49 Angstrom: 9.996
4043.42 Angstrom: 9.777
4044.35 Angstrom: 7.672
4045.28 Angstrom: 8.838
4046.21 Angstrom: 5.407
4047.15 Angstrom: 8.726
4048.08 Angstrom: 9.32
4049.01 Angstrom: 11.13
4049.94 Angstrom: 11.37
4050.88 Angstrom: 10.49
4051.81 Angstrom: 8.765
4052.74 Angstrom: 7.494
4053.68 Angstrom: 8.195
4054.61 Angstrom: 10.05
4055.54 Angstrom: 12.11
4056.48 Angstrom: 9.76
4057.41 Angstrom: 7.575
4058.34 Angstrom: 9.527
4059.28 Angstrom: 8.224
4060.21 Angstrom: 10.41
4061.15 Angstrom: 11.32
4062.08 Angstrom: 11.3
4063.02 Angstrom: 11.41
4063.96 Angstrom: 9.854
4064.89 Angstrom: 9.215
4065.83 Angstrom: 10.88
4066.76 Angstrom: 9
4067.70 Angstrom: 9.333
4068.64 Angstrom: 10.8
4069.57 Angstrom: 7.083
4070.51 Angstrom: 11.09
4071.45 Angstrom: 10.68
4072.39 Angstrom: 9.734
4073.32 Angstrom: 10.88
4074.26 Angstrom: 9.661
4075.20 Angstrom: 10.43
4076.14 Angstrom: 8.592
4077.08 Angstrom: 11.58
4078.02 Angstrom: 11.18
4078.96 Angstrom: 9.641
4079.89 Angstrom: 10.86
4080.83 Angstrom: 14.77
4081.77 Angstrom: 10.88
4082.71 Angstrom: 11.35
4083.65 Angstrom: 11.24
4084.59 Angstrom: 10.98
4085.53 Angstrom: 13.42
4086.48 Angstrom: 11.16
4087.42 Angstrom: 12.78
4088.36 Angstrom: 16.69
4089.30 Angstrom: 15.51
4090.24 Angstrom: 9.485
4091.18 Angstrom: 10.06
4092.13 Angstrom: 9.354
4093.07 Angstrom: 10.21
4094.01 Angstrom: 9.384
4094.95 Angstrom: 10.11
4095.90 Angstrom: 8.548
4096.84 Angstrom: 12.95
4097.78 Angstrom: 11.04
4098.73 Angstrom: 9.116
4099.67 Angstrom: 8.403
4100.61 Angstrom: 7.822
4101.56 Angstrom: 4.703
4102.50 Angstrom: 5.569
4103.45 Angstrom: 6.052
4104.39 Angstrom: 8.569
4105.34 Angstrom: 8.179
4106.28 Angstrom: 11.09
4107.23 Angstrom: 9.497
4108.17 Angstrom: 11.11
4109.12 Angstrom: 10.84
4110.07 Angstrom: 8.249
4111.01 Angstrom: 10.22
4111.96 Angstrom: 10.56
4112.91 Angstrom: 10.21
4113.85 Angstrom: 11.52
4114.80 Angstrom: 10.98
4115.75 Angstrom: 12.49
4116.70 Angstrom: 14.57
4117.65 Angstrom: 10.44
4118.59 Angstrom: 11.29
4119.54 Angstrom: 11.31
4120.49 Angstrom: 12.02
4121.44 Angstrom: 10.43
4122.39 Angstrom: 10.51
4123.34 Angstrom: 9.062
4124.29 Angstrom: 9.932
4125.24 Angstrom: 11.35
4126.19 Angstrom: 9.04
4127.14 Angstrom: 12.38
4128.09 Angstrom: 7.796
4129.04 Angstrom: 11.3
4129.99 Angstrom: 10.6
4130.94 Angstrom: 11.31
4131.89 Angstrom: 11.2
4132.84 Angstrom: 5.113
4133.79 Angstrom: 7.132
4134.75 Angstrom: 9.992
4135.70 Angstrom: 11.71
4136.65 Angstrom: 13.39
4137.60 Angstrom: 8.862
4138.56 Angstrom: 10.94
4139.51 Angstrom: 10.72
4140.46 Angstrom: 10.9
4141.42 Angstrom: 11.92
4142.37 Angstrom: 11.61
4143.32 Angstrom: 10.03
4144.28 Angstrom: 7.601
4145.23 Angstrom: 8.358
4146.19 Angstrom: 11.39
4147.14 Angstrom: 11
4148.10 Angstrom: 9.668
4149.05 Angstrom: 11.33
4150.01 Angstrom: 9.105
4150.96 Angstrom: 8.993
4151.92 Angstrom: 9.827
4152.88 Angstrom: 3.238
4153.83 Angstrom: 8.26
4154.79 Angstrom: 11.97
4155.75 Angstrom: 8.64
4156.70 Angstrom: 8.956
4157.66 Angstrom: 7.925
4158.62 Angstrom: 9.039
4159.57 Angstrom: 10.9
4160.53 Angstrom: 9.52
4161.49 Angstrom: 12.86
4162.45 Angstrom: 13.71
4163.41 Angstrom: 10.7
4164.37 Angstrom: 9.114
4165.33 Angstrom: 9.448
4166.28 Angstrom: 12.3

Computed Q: -1.42 Angstrom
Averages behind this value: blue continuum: 9.92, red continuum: 9.91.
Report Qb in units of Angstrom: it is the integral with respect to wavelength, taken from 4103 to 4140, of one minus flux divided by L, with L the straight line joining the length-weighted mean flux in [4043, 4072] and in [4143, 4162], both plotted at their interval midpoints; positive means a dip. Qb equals -3.26 Angstrom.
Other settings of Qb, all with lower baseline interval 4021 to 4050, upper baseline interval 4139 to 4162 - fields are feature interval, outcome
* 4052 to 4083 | -0.61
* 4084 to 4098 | -2.22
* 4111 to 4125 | -1.78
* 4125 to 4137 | -0.40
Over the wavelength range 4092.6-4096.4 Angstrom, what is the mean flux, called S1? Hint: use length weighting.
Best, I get 9.6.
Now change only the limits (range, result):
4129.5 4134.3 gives 9.08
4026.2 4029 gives 11.2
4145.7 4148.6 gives 10.7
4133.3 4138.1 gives 10.2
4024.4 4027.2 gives 10.8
